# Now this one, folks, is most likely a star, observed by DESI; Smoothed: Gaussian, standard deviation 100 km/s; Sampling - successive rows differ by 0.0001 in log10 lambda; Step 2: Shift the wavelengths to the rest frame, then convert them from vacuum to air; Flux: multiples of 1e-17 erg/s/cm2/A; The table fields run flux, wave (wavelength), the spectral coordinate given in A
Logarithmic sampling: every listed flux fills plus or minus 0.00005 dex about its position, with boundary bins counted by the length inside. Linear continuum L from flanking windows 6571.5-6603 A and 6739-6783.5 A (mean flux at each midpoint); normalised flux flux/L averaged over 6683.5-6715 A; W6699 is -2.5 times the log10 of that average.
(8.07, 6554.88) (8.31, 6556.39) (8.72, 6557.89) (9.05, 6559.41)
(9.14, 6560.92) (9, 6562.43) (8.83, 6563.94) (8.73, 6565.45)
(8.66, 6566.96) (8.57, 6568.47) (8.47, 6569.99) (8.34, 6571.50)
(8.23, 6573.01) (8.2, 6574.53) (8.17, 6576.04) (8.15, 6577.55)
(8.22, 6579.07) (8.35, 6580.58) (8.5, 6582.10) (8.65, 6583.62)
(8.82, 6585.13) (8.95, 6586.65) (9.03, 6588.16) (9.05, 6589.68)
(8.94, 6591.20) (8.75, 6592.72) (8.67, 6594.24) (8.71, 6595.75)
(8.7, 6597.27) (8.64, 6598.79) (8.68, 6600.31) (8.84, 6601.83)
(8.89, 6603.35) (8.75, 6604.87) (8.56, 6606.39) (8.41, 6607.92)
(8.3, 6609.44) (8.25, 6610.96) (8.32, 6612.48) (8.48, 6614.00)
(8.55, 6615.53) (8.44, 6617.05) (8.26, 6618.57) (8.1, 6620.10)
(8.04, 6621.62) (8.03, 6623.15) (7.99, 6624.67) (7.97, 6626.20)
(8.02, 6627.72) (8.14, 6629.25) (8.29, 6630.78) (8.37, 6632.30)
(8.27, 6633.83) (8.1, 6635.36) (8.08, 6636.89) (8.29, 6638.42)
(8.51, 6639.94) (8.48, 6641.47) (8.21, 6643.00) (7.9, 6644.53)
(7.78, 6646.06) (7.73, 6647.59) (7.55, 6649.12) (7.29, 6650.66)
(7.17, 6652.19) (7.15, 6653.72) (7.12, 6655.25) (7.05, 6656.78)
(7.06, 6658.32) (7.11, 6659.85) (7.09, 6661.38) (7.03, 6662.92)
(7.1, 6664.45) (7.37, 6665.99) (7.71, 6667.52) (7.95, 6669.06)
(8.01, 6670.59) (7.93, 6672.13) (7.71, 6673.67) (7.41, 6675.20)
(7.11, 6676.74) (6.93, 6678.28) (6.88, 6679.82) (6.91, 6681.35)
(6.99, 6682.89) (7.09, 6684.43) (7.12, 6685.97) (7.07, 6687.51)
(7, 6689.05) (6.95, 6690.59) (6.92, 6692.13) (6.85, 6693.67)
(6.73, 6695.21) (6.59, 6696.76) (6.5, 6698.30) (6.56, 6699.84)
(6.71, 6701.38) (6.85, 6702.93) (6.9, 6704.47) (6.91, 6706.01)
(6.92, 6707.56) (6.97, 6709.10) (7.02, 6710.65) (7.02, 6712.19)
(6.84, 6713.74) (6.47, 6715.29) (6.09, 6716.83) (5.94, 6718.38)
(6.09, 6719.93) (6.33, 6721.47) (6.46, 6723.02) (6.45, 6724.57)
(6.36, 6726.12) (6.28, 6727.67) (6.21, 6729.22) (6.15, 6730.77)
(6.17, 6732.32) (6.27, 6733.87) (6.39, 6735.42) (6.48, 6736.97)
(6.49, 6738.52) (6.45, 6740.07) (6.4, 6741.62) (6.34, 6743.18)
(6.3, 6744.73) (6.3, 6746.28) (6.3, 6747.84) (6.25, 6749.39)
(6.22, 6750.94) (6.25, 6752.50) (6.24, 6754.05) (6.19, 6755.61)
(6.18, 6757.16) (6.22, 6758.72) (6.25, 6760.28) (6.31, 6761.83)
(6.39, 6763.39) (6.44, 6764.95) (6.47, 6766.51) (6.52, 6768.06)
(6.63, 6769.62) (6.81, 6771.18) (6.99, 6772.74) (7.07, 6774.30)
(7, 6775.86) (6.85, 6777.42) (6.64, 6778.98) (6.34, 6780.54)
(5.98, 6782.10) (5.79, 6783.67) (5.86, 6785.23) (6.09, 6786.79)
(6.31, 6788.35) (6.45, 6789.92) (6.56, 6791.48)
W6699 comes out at 0.05 mag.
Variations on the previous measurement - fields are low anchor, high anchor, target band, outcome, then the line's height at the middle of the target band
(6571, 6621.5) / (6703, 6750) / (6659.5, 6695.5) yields 0.00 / 7.24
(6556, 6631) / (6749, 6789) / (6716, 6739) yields 0.10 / 6.9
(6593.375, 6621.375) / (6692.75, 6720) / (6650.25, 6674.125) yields 0.02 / 7.5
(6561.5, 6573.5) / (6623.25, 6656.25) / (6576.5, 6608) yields -0.04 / 8.38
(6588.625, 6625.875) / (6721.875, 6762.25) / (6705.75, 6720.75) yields 0.03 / 6.78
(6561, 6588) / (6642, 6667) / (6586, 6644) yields -0.07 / 7.95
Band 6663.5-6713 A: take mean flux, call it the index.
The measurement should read 7.08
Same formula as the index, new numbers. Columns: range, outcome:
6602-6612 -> 8.54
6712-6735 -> 6.32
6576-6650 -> 8.38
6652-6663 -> 7.1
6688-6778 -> 6.52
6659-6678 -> 7.45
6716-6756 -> 6.29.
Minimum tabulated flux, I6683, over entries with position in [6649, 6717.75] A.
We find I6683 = 6.09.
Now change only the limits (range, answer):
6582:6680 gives 6.88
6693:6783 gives 5.94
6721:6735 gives 6.15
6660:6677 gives 7.03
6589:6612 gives 8.25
